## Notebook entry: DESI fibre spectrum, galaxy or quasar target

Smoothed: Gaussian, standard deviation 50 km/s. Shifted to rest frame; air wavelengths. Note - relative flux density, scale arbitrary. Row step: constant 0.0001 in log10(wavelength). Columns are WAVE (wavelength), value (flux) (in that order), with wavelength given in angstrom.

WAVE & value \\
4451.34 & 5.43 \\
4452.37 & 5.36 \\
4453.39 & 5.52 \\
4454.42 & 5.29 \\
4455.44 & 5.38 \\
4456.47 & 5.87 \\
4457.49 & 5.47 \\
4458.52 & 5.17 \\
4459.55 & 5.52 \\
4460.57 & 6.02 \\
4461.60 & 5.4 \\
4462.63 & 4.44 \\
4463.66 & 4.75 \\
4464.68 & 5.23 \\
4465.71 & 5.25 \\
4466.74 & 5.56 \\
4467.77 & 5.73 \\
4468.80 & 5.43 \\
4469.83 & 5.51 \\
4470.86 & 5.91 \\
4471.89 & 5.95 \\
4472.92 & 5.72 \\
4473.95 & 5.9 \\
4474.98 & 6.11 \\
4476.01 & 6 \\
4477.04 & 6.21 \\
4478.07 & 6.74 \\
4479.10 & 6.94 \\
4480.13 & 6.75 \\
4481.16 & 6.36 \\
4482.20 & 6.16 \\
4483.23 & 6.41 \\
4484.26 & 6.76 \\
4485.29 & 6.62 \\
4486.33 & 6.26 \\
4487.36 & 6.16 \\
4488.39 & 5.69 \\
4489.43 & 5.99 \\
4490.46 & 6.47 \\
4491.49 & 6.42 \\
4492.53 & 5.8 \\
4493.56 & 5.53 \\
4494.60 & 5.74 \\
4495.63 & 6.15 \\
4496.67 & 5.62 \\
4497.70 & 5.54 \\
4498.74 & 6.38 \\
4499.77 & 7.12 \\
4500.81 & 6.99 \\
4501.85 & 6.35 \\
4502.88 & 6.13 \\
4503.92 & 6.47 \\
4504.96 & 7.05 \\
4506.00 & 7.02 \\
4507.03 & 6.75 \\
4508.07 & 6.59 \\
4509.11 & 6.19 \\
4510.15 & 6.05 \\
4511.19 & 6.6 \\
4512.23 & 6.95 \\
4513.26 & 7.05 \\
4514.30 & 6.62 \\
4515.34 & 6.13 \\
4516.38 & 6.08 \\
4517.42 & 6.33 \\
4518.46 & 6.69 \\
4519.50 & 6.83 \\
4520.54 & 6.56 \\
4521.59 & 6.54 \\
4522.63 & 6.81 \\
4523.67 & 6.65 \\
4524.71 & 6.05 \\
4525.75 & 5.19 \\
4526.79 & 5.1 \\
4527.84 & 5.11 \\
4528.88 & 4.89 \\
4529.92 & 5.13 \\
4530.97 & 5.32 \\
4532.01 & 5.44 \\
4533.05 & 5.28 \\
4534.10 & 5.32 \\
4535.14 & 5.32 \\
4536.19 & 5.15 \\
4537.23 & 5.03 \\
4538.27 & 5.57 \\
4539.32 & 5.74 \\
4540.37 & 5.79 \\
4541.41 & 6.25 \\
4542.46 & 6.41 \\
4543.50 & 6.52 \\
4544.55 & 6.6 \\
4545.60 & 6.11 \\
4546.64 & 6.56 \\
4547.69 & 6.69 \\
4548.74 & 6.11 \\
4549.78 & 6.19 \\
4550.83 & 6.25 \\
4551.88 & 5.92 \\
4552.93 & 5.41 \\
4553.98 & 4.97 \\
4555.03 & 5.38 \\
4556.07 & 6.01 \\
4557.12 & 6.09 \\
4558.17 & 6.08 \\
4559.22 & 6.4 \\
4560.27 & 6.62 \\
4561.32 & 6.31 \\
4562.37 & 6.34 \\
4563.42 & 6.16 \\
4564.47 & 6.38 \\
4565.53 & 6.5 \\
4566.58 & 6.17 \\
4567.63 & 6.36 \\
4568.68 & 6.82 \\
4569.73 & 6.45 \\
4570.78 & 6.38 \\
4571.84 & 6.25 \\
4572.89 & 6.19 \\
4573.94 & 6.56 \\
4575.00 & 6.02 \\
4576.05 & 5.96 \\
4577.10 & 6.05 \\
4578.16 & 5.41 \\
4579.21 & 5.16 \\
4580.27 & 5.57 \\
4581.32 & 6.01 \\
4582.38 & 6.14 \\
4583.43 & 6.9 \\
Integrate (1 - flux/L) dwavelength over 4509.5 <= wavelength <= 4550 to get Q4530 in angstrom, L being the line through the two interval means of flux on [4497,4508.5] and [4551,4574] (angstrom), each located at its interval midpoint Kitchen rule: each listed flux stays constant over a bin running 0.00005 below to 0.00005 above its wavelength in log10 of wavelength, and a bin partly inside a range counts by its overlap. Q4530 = 2.3 angstrom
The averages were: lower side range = 6.57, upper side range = 6.16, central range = 6.02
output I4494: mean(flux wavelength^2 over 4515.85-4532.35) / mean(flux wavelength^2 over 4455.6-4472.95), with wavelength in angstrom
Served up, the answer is 1.11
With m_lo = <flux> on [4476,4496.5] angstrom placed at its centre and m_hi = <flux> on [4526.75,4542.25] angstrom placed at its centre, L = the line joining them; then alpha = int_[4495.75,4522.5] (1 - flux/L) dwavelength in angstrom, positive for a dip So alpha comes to -3.05 angstrom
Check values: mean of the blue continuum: 6.25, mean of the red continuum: 5.39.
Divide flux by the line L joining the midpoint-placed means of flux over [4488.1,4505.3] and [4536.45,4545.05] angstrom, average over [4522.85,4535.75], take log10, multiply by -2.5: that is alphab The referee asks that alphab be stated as 0.113 mag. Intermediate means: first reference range 6.2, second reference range 5.96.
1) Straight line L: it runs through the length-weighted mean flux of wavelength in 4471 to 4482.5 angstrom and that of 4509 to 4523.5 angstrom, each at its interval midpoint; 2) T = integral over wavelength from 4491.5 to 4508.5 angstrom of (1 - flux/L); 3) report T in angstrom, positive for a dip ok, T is 0.3 angstrom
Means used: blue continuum 6.25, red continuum 6.54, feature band 6.33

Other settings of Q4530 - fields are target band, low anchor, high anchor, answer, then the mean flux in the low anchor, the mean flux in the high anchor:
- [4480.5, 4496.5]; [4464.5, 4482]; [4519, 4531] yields -0.59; 5.97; 5.86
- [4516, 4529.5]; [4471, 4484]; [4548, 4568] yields 0.25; 6.27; 6.09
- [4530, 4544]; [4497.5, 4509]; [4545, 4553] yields 1.54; 6.59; 6.2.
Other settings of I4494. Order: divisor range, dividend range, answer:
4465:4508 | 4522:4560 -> 0.96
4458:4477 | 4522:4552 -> 1.08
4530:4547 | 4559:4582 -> 1.09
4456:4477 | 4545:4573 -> 1.16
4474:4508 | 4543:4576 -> 1.01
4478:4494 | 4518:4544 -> 0.94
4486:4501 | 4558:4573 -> 1.08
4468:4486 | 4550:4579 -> 1.03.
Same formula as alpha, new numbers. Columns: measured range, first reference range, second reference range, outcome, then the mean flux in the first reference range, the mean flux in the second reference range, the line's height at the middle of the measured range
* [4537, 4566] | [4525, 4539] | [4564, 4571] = -1.01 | 5.24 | 6.44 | 5.9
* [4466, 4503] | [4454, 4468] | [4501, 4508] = -0.57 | 5.36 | 6.64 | 6.05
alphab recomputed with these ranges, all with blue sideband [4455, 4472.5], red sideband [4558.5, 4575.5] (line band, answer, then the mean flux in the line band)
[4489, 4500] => -0.06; 6.05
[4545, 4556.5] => 0.04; 5.97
